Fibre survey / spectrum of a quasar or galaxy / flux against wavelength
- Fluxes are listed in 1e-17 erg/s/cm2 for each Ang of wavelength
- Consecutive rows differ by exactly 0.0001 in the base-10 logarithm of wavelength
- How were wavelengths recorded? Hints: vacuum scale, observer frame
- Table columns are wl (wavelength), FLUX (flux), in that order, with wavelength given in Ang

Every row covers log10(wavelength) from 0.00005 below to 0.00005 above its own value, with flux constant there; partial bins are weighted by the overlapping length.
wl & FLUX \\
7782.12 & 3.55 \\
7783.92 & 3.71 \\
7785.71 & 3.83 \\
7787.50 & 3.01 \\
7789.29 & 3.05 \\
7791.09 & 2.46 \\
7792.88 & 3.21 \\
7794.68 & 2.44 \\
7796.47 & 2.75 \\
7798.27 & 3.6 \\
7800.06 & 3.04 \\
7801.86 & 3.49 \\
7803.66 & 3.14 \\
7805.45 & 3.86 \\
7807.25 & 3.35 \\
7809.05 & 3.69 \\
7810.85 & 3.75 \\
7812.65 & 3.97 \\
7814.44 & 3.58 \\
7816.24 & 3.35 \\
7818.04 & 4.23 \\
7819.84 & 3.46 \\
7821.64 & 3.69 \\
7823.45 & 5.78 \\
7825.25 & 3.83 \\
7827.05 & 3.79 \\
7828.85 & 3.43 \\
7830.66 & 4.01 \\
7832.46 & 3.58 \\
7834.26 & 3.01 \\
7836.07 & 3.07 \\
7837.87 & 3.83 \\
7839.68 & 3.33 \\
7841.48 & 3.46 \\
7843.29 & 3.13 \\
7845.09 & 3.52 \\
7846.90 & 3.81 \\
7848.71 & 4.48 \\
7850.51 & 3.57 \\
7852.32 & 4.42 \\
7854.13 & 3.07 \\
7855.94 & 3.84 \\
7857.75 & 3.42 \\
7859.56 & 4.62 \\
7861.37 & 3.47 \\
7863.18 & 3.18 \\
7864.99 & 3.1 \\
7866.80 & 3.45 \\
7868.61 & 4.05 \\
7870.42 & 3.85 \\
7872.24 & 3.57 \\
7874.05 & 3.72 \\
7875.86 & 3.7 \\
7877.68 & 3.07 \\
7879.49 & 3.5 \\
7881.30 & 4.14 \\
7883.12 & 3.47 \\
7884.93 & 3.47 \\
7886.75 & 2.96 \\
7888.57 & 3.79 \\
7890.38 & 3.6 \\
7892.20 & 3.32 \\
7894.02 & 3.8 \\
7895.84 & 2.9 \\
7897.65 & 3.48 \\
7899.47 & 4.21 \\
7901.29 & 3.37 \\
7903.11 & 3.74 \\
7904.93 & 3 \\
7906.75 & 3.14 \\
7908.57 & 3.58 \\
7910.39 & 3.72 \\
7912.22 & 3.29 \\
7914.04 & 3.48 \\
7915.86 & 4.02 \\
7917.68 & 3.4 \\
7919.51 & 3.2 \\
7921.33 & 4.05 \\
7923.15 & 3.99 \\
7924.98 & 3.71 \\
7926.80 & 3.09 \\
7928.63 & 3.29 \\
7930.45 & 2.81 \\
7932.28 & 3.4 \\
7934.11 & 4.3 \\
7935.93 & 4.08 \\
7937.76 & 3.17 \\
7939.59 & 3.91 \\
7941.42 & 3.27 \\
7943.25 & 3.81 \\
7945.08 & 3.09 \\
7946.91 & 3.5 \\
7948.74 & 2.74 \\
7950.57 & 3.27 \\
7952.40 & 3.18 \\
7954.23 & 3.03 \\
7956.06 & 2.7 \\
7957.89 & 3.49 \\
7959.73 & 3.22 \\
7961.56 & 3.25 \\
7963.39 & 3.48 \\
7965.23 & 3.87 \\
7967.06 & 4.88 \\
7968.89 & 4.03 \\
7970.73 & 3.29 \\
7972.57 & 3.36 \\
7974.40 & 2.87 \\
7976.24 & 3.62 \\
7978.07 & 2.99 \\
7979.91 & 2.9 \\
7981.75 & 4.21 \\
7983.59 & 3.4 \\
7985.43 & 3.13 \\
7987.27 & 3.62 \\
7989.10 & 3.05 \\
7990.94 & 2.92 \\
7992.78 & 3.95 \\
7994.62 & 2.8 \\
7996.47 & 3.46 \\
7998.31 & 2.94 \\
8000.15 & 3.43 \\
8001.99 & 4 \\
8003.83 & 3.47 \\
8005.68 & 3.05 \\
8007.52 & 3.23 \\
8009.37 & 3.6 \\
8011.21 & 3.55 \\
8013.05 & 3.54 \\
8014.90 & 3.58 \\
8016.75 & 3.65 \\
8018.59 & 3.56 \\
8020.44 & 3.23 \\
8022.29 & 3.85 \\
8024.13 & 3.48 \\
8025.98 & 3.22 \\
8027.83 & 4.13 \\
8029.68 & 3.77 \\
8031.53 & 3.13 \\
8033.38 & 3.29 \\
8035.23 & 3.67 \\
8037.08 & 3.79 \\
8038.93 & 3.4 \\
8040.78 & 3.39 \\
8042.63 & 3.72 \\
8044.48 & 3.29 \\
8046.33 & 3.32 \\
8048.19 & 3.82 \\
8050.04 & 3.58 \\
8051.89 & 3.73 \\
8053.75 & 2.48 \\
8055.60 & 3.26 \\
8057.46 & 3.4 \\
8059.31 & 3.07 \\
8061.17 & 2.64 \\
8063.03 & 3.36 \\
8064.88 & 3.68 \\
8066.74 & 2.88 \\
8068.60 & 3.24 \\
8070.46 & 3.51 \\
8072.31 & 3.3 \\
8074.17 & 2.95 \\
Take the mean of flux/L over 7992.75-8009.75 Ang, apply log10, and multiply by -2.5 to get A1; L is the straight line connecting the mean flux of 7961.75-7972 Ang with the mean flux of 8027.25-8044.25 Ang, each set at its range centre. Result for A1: 0.107 mag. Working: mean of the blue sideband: 3.84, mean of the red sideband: 3.57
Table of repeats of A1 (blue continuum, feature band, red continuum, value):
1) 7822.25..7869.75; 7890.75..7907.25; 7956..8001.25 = 0.04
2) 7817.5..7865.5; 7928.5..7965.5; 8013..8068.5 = 0.06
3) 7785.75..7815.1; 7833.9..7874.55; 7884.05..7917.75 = -0.07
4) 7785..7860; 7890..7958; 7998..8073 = 0.02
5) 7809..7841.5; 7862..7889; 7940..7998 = 0.02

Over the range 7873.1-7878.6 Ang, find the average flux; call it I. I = 3.5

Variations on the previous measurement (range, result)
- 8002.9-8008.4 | 3.25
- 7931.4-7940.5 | 3.77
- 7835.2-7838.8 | 3.45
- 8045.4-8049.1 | 3.56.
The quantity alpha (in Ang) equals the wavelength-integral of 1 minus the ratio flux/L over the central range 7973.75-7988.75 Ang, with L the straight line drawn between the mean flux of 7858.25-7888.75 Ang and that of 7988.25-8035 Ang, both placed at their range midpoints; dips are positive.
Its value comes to 0.6 Ang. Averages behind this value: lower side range 3.59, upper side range 3.44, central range 3.34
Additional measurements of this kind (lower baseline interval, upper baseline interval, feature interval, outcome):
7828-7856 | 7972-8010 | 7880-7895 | -0.2 Ang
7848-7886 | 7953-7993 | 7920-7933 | 0.2 Ang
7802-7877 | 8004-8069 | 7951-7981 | 1.1 Ang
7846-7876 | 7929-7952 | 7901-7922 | 0.3 Ang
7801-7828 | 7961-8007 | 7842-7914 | 1.7 Ang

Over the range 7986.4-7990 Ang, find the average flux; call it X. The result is 3.34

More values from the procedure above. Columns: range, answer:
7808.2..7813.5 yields 3.8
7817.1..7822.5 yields 3.79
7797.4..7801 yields 3.32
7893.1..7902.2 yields 3.55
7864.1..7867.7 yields 3.28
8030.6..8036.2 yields 3.37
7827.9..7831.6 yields 3.72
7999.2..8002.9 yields 3.71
